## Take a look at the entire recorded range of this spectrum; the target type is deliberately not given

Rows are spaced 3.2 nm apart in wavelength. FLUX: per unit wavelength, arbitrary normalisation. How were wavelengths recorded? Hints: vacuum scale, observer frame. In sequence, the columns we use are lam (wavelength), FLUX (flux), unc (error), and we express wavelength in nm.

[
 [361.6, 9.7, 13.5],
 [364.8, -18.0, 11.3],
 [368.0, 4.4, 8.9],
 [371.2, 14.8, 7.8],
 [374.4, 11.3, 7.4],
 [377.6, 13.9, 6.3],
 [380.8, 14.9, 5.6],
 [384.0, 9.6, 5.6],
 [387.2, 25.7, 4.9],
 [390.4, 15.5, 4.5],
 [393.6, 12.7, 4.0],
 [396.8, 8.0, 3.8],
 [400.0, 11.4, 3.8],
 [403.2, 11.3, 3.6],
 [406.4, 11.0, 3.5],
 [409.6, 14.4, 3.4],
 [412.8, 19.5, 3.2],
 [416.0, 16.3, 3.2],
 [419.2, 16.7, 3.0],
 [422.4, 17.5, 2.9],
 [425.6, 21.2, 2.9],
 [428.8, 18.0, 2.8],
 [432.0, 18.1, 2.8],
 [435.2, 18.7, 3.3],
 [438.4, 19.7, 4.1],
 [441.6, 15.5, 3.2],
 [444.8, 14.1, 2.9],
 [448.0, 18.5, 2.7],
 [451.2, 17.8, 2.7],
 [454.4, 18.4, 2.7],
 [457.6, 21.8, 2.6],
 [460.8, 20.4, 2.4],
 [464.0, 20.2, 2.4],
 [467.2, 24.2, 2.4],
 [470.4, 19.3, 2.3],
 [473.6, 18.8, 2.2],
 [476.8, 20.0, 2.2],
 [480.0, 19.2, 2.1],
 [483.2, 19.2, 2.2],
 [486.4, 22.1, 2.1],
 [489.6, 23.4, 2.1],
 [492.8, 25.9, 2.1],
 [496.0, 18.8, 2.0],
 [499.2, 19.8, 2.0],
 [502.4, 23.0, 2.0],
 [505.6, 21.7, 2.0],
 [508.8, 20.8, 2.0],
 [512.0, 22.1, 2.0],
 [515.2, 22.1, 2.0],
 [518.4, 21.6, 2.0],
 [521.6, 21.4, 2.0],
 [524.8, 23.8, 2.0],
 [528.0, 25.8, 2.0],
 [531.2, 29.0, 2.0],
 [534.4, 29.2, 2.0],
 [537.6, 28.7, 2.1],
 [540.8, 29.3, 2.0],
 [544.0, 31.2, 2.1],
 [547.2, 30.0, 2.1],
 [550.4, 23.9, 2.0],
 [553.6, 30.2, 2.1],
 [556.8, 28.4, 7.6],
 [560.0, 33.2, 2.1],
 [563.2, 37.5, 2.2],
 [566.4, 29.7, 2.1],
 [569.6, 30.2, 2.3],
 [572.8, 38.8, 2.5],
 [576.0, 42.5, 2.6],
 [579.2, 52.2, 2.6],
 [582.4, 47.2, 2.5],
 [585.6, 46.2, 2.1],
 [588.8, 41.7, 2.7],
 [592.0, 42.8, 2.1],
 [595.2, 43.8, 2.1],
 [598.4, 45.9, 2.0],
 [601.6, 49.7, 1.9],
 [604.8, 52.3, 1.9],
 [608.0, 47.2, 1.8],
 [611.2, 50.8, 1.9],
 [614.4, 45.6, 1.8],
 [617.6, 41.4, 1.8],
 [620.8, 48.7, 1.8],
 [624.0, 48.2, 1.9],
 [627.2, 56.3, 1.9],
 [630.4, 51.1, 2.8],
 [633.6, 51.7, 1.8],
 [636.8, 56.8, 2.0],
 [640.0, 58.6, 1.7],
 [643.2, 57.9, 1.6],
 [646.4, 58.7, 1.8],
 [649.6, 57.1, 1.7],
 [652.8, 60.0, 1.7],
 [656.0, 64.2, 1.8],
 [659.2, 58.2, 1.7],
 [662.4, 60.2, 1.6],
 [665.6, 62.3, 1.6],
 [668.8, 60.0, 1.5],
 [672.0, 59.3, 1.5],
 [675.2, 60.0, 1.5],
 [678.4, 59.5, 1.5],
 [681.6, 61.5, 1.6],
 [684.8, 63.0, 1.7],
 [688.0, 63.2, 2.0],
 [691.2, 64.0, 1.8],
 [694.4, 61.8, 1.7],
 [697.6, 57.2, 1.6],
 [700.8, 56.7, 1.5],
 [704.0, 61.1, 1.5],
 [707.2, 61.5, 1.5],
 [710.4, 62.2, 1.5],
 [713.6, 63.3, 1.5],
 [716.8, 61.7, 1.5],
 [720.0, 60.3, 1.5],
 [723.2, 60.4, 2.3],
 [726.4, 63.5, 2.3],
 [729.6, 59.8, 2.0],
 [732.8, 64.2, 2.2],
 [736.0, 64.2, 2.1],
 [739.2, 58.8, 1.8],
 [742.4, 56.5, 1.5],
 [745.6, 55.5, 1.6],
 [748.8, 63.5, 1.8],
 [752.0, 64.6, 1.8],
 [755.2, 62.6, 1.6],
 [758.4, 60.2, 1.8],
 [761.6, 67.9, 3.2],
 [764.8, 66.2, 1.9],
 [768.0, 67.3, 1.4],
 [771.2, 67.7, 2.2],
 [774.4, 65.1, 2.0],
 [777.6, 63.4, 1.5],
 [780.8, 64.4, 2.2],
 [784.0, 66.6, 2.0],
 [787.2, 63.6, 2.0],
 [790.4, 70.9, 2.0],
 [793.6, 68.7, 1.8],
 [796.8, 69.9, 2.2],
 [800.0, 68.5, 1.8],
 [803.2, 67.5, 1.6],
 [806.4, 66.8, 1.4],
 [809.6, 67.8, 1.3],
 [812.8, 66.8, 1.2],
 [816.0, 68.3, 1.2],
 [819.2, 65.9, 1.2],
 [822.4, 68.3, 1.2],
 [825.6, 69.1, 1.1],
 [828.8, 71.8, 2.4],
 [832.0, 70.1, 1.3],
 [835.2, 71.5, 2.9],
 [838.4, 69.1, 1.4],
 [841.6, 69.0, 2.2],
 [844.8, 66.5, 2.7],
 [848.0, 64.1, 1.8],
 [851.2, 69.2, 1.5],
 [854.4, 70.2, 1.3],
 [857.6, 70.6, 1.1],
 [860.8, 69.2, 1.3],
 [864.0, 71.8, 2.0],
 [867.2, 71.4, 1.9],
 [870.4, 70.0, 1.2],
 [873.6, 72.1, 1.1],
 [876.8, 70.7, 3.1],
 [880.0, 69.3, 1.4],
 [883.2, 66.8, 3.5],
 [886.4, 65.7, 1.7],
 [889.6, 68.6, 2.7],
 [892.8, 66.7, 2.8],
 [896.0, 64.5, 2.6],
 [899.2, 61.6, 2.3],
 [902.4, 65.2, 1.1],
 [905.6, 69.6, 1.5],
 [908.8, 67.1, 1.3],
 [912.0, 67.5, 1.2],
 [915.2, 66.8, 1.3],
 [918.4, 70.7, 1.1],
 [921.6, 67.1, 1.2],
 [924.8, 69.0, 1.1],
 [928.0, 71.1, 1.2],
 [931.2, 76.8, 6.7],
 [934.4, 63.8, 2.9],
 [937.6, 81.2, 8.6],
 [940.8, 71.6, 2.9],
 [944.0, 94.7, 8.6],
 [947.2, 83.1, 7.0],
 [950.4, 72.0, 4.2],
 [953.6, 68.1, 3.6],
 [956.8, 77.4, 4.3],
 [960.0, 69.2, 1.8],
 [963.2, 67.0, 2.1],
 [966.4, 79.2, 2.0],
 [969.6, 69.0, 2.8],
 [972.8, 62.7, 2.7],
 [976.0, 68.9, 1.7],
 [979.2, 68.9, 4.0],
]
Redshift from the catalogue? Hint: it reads 0.44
